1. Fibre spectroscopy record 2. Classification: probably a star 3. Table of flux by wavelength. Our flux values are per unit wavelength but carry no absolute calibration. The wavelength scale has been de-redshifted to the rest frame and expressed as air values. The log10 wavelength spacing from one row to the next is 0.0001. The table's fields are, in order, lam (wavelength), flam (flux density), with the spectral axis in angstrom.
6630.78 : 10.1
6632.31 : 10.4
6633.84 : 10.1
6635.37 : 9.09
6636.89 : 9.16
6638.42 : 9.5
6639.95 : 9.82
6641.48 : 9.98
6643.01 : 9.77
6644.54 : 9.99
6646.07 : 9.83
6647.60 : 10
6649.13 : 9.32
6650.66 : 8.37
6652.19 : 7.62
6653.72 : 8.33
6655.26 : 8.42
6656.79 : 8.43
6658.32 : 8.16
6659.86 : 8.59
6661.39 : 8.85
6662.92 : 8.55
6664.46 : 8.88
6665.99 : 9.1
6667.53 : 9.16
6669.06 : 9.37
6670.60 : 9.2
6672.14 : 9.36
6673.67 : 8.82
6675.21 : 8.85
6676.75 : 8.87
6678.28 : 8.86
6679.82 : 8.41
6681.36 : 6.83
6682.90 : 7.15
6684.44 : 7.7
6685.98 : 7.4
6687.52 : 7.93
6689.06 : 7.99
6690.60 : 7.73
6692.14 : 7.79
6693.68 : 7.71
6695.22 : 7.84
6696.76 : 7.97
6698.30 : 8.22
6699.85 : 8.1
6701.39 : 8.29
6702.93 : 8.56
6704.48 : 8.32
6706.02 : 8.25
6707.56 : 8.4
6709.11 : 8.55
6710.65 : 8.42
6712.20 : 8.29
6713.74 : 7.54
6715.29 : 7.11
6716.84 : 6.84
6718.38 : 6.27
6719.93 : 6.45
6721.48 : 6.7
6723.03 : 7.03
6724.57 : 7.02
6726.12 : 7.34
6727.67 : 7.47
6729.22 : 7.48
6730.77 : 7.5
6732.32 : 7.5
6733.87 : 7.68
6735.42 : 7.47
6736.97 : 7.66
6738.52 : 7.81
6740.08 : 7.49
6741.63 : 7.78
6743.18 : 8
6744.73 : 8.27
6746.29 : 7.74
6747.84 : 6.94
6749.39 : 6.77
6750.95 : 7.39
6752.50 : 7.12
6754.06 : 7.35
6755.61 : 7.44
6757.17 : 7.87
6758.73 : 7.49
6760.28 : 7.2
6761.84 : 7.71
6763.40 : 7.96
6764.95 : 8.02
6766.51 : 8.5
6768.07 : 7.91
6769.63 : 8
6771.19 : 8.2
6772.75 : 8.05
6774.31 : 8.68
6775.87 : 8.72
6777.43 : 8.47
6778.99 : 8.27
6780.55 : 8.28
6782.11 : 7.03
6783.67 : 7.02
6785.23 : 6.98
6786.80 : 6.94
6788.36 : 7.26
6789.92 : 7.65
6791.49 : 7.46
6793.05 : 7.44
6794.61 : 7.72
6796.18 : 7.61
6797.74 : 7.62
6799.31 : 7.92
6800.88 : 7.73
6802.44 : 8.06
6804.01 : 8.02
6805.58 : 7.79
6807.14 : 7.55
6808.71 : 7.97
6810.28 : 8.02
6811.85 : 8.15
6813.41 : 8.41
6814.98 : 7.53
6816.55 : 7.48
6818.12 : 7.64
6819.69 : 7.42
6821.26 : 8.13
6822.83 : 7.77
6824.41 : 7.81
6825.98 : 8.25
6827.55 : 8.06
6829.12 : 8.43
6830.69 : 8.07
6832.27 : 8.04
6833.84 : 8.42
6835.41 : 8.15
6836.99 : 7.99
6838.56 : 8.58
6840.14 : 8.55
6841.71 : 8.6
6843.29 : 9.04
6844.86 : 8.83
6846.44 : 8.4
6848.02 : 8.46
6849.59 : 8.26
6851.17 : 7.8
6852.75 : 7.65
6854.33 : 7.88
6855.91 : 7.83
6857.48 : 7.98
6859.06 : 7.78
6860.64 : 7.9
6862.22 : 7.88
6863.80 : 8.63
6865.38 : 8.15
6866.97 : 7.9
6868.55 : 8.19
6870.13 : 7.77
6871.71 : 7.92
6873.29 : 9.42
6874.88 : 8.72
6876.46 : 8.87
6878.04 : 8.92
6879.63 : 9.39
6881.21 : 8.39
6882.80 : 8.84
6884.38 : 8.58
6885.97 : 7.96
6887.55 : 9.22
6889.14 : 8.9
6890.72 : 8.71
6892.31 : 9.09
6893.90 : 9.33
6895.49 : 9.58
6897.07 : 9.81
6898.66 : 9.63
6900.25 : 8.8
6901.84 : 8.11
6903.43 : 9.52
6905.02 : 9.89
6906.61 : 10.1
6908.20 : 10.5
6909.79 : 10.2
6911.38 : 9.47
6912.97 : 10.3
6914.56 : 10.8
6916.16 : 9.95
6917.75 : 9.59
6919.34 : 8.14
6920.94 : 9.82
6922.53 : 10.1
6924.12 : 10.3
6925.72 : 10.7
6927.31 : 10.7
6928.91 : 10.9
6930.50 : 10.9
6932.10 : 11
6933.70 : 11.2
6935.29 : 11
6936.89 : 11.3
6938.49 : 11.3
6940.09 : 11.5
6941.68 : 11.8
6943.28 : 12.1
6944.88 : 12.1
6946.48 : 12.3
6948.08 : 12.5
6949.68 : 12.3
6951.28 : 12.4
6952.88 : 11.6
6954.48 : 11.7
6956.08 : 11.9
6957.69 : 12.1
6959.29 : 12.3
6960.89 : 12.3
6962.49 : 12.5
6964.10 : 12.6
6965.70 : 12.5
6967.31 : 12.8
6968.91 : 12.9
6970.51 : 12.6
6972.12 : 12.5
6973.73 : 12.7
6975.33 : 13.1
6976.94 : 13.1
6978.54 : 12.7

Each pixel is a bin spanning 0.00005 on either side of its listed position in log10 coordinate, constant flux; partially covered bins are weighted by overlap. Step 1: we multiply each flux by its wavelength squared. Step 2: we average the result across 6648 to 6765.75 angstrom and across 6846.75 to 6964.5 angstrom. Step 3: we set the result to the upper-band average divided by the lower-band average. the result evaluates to 1.32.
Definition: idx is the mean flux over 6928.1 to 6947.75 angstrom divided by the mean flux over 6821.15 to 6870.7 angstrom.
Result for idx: 1.41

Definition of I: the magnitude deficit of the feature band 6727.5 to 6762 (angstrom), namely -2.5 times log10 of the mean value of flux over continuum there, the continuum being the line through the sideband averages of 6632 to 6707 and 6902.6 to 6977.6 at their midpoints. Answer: 0.24 mag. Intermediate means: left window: 8.66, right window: 11.4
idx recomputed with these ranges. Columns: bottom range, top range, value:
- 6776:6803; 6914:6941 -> 1.38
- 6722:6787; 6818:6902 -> 1.10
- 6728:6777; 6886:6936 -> 1.27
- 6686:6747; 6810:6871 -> 1.05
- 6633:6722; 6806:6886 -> 0.97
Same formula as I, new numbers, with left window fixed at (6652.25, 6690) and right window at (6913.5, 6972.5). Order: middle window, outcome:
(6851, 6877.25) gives 0.29 mag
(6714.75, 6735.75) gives 0.26 mag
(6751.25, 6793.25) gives 0.23 mag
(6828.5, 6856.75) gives 0.24 mag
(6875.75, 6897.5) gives 0.21 mag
